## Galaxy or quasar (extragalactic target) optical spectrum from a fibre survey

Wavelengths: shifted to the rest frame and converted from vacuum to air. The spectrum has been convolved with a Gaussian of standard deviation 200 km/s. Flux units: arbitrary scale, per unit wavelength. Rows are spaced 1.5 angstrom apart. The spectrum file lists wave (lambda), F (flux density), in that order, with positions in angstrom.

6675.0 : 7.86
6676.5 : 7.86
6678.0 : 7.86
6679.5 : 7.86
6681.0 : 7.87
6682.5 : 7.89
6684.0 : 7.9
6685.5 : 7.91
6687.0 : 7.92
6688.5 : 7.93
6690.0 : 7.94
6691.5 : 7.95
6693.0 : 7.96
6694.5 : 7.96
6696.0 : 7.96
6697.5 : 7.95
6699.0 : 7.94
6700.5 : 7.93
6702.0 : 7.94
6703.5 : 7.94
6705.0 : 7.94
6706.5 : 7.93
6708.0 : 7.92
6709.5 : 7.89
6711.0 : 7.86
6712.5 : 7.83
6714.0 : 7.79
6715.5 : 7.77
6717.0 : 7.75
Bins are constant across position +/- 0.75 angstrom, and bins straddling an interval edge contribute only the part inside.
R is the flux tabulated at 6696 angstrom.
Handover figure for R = 7.96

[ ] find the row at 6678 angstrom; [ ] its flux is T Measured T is 7.86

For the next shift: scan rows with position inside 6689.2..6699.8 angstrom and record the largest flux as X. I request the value 7.96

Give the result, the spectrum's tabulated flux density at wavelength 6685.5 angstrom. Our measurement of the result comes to 7.91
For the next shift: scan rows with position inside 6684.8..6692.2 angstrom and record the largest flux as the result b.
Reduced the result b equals 7.95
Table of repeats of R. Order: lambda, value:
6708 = 7.92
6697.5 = 7.95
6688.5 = 7.93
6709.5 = 7.89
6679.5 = 7.86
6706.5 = 7.93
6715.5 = 7.77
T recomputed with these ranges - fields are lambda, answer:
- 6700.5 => 7.93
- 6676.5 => 7.86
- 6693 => 7.96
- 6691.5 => 7.95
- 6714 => 7.79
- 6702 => 7.94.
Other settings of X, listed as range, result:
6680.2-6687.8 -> 7.92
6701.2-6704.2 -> 7.94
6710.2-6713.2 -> 7.86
